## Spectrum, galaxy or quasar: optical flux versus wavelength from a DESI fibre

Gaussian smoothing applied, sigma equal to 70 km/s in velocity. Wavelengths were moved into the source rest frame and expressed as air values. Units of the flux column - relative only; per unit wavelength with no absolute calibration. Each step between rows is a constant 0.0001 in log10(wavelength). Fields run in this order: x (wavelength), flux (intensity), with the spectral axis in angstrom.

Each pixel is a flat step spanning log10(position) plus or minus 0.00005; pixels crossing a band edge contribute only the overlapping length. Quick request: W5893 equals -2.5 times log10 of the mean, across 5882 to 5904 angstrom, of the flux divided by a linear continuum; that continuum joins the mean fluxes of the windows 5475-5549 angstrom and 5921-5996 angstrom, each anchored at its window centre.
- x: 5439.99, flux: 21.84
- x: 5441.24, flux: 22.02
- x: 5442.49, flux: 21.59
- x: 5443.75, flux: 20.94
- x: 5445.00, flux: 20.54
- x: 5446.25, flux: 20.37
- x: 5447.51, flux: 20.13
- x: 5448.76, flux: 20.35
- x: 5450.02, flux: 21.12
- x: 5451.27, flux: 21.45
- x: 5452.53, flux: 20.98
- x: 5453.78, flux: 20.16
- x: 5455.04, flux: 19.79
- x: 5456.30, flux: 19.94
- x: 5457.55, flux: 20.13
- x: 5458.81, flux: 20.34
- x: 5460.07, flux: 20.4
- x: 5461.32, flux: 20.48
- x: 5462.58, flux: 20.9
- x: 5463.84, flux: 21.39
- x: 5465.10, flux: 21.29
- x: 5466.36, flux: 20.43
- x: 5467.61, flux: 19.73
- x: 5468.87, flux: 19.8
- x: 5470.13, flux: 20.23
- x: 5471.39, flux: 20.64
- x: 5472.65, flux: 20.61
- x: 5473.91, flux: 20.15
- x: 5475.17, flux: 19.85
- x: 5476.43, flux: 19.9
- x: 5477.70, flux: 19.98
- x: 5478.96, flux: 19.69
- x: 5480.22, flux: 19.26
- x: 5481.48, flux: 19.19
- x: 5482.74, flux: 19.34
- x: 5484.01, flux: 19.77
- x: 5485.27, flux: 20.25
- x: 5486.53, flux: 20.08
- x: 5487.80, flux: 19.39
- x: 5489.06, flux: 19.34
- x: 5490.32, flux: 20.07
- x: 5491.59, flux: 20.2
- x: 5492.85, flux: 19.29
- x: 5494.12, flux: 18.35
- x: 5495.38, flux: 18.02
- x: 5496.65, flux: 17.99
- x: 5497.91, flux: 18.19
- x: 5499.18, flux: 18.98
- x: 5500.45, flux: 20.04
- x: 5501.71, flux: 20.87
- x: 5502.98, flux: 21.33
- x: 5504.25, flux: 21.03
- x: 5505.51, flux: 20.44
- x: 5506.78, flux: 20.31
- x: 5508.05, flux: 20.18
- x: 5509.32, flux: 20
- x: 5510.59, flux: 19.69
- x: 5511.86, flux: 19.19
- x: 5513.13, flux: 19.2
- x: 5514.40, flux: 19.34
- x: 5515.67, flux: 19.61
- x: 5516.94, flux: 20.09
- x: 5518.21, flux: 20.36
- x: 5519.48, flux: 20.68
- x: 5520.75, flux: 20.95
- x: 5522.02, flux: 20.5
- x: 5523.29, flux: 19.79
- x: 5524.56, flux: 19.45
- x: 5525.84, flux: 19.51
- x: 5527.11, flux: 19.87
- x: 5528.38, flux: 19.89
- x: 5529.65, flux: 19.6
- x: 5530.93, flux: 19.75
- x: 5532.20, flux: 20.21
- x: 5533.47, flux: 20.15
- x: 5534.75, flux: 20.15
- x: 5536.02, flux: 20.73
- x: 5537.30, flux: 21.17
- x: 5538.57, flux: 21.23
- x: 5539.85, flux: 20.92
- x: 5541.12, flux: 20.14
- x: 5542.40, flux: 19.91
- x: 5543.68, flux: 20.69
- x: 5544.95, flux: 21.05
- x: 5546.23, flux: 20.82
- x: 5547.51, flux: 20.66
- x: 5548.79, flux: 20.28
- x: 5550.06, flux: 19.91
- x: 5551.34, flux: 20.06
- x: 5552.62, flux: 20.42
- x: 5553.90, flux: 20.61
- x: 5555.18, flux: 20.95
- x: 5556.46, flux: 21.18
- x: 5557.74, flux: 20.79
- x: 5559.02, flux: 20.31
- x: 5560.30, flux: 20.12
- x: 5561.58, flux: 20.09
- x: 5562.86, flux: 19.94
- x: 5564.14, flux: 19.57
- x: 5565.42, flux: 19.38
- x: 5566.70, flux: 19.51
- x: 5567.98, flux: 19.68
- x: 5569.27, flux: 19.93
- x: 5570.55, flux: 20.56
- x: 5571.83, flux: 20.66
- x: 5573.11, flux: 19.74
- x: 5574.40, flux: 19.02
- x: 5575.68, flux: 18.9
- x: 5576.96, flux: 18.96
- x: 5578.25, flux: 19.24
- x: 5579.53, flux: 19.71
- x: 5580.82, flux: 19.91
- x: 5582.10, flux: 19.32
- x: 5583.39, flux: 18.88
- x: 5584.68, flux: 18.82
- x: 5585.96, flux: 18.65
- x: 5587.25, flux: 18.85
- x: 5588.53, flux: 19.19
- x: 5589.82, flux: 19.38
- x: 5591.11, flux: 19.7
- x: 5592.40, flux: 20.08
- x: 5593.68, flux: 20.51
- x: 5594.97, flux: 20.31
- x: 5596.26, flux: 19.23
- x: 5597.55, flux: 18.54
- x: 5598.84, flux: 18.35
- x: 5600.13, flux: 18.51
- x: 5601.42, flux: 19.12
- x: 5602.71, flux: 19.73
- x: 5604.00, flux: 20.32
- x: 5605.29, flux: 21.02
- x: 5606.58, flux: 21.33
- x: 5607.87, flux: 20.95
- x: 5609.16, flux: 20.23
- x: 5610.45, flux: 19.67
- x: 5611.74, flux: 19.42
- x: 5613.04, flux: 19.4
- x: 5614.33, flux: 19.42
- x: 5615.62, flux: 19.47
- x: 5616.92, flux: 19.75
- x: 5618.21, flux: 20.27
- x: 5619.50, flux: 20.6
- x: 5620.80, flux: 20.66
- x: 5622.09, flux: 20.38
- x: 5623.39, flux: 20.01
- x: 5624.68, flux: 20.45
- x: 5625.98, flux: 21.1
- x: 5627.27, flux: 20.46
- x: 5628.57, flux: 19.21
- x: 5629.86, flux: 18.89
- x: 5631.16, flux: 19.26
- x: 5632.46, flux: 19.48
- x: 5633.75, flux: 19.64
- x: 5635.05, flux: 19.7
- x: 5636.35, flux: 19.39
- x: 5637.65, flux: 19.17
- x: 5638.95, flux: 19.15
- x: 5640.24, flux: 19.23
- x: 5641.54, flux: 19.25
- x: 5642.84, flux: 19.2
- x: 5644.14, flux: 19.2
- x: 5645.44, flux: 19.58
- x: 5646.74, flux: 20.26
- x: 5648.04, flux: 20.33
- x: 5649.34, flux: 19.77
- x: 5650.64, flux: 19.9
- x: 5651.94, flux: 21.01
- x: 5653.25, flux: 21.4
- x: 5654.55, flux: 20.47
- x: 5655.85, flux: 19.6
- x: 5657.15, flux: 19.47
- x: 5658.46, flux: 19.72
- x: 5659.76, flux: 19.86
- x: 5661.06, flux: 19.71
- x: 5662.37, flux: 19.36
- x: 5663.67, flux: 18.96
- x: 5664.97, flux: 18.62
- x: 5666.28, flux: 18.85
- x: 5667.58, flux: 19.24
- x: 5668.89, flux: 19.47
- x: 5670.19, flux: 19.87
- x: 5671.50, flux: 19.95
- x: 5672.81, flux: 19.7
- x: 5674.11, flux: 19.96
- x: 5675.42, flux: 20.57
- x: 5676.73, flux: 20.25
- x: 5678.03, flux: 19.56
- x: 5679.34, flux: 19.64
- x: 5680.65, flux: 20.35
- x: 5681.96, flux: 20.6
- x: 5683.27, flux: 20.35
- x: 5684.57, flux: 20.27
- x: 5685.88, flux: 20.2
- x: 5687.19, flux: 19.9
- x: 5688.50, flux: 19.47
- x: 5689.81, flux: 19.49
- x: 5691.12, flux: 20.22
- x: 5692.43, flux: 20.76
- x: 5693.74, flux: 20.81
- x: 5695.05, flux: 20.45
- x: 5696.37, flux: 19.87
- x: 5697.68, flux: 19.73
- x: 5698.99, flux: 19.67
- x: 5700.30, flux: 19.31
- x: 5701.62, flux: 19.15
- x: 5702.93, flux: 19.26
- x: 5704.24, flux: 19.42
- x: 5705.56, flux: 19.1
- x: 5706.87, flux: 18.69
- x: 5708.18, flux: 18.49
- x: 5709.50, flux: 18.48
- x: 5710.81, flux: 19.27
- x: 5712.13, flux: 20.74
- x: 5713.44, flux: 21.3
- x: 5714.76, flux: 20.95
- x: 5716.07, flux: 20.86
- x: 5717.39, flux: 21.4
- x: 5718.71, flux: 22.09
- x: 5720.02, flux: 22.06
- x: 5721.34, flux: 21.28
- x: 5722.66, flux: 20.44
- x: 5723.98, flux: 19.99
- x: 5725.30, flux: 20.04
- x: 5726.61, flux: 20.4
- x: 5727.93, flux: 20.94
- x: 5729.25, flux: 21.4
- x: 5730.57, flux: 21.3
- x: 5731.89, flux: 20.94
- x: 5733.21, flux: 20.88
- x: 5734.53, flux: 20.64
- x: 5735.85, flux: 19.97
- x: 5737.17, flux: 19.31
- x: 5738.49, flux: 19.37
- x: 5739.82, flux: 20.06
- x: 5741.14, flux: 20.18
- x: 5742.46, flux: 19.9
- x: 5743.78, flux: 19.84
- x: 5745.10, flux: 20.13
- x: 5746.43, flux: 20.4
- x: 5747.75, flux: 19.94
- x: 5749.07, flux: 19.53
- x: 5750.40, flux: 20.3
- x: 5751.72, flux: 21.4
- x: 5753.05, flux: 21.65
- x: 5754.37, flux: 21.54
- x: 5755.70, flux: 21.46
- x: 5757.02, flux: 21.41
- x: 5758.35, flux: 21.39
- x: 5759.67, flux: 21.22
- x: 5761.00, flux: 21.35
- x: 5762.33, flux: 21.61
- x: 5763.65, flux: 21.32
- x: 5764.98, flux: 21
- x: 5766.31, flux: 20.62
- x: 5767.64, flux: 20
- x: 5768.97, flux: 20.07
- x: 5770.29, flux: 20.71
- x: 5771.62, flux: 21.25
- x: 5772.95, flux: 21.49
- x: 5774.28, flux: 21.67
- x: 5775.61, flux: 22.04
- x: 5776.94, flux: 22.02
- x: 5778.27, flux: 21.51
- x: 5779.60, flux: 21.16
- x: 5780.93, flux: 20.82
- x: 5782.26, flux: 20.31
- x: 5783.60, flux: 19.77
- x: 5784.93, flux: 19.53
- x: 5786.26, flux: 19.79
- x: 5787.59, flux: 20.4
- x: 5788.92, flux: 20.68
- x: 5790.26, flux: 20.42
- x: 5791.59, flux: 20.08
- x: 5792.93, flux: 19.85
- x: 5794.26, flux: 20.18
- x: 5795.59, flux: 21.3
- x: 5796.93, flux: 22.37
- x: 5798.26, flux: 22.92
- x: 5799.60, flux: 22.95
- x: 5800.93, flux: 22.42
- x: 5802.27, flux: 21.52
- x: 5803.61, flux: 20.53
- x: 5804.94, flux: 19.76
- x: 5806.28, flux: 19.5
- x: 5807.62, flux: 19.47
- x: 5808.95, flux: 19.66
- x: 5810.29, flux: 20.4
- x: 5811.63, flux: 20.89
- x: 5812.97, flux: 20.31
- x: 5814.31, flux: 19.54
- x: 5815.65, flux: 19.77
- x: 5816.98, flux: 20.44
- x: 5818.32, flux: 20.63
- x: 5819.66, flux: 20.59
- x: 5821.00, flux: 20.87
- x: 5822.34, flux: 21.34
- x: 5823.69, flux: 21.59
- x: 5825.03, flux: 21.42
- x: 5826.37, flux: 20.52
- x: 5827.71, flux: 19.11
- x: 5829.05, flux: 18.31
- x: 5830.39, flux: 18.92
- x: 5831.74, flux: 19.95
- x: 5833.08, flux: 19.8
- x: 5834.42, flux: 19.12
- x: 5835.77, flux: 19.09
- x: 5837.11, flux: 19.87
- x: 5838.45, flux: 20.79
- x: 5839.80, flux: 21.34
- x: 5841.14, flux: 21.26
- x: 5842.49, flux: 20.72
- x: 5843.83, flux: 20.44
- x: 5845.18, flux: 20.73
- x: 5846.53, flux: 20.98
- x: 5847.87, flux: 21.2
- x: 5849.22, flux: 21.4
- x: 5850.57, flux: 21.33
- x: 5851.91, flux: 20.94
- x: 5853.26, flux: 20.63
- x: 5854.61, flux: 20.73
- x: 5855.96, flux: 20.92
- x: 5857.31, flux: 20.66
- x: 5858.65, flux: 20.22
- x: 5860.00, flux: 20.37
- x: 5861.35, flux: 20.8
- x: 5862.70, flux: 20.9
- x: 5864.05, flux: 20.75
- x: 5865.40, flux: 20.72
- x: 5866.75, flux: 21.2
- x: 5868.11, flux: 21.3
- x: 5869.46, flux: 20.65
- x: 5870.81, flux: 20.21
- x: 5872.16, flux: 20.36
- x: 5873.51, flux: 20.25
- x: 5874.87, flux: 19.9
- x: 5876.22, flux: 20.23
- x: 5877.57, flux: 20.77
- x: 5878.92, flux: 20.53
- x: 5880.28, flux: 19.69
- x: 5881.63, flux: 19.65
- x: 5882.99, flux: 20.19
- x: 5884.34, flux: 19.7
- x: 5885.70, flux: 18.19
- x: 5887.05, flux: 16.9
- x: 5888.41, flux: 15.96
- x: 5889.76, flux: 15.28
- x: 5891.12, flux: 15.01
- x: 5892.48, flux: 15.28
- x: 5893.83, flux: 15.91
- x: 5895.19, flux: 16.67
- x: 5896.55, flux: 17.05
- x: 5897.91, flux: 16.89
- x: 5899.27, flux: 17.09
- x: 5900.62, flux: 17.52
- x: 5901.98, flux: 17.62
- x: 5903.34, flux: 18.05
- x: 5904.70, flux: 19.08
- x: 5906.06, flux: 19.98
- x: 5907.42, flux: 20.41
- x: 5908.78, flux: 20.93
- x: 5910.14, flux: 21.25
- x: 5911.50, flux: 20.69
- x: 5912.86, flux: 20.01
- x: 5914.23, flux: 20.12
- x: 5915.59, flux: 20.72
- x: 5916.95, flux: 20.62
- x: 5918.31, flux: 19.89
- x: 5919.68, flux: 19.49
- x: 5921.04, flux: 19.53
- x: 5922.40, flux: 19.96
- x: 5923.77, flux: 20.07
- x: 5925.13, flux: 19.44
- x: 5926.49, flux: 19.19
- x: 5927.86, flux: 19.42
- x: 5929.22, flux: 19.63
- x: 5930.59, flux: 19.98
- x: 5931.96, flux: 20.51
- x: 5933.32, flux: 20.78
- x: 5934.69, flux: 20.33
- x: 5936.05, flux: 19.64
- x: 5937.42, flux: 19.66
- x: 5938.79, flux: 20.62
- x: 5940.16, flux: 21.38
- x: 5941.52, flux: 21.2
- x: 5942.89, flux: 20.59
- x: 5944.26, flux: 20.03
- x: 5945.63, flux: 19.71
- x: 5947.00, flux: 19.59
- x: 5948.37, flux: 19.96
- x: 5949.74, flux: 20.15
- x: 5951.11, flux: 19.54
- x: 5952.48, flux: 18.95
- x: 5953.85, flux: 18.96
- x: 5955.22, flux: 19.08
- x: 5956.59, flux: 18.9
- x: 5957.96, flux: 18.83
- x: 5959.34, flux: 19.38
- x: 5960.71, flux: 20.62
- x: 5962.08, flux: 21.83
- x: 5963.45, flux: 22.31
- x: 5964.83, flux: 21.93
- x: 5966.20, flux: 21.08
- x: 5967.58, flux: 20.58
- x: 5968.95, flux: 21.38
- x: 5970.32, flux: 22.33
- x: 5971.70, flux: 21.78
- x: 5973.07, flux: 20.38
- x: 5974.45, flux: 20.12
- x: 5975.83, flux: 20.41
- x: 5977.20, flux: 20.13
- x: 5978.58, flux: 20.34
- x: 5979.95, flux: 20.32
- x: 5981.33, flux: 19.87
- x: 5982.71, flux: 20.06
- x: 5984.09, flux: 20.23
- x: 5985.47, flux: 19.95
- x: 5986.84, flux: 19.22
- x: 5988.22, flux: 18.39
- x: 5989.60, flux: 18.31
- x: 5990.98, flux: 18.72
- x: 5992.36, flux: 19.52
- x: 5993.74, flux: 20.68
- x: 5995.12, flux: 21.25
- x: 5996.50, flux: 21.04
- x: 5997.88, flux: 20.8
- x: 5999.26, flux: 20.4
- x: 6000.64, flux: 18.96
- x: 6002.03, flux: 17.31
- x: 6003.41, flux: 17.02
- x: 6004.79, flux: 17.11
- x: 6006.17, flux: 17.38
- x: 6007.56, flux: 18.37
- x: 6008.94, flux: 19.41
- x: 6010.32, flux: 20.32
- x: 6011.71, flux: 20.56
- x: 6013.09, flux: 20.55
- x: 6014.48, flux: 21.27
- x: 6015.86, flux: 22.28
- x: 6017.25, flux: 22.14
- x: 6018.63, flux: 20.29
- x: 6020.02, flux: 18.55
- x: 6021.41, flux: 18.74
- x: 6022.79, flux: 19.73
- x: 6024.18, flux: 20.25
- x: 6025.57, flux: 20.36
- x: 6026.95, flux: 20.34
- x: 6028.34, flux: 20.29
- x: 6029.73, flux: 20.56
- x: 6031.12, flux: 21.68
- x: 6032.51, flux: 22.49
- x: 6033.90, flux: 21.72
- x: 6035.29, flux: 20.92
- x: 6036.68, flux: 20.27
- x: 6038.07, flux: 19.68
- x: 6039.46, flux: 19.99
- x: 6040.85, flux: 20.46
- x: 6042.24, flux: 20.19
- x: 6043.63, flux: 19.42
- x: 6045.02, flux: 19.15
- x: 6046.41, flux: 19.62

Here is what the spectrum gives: 0.17 mag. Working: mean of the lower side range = 19.9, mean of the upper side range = 20.1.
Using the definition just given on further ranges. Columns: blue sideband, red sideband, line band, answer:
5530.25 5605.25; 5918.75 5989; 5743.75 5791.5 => -0.04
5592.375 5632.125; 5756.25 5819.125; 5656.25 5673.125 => 0.04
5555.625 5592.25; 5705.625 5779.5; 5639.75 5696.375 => 0.02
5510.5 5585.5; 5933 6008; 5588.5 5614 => 0.01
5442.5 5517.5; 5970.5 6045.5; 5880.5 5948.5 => 0.05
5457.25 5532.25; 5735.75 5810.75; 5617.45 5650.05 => 0.03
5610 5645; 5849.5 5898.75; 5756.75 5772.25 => -0.08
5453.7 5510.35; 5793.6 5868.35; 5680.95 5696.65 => 0.01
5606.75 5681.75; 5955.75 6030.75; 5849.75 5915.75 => 0.03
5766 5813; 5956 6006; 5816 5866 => 0.00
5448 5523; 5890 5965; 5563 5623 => 0.01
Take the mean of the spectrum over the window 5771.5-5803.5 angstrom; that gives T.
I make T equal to 21.1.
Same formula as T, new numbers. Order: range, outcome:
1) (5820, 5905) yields 19.6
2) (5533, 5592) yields 20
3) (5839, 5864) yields 20.9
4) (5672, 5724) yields 20.1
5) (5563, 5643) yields 19.7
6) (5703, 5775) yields 20.6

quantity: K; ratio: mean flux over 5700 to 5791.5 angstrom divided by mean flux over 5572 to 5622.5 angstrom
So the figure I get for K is 1.05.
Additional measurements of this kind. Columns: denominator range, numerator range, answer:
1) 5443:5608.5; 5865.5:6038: 0.99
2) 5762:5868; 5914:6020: 0.97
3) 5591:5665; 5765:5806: 1.06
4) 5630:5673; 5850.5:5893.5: 1.00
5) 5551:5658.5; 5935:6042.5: 1.02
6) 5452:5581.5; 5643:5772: 1.01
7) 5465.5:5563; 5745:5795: 1.04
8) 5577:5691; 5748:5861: 1.05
